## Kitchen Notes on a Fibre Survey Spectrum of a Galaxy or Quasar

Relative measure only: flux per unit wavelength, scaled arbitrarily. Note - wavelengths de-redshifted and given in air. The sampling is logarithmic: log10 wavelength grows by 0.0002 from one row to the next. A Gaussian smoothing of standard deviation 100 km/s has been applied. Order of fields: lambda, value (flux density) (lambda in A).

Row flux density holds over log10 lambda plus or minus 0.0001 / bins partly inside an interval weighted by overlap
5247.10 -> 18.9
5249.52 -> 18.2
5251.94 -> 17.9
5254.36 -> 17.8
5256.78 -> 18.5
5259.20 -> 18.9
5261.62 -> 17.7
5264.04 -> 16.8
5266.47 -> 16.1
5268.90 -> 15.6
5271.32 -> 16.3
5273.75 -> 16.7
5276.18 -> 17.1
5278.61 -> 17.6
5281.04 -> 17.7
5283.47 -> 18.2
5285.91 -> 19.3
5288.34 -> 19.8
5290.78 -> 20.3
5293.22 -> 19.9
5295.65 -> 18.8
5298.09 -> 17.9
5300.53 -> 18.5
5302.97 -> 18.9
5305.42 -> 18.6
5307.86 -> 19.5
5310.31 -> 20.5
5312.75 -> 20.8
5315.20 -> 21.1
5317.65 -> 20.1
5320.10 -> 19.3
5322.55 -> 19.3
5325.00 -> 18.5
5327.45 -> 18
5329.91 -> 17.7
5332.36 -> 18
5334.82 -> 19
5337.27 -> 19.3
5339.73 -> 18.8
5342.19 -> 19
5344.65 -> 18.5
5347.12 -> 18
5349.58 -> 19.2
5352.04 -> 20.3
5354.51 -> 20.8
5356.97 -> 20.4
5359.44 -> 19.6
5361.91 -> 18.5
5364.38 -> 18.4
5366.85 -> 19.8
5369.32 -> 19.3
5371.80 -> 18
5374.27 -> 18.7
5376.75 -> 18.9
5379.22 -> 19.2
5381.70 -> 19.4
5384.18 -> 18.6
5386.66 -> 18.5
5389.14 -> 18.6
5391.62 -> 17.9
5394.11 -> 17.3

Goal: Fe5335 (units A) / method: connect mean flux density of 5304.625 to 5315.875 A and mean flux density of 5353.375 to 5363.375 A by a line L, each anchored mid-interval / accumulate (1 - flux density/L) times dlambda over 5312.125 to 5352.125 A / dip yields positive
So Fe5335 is 1.8 A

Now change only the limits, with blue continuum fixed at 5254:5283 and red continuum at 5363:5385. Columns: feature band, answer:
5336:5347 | -0.24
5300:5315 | -1.47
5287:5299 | -1.19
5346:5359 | -0.81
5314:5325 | -1.05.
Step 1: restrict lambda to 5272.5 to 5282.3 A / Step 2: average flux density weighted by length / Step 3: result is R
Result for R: 17.3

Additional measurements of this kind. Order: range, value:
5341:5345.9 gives 18.7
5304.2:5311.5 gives 19.5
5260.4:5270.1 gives 16.5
